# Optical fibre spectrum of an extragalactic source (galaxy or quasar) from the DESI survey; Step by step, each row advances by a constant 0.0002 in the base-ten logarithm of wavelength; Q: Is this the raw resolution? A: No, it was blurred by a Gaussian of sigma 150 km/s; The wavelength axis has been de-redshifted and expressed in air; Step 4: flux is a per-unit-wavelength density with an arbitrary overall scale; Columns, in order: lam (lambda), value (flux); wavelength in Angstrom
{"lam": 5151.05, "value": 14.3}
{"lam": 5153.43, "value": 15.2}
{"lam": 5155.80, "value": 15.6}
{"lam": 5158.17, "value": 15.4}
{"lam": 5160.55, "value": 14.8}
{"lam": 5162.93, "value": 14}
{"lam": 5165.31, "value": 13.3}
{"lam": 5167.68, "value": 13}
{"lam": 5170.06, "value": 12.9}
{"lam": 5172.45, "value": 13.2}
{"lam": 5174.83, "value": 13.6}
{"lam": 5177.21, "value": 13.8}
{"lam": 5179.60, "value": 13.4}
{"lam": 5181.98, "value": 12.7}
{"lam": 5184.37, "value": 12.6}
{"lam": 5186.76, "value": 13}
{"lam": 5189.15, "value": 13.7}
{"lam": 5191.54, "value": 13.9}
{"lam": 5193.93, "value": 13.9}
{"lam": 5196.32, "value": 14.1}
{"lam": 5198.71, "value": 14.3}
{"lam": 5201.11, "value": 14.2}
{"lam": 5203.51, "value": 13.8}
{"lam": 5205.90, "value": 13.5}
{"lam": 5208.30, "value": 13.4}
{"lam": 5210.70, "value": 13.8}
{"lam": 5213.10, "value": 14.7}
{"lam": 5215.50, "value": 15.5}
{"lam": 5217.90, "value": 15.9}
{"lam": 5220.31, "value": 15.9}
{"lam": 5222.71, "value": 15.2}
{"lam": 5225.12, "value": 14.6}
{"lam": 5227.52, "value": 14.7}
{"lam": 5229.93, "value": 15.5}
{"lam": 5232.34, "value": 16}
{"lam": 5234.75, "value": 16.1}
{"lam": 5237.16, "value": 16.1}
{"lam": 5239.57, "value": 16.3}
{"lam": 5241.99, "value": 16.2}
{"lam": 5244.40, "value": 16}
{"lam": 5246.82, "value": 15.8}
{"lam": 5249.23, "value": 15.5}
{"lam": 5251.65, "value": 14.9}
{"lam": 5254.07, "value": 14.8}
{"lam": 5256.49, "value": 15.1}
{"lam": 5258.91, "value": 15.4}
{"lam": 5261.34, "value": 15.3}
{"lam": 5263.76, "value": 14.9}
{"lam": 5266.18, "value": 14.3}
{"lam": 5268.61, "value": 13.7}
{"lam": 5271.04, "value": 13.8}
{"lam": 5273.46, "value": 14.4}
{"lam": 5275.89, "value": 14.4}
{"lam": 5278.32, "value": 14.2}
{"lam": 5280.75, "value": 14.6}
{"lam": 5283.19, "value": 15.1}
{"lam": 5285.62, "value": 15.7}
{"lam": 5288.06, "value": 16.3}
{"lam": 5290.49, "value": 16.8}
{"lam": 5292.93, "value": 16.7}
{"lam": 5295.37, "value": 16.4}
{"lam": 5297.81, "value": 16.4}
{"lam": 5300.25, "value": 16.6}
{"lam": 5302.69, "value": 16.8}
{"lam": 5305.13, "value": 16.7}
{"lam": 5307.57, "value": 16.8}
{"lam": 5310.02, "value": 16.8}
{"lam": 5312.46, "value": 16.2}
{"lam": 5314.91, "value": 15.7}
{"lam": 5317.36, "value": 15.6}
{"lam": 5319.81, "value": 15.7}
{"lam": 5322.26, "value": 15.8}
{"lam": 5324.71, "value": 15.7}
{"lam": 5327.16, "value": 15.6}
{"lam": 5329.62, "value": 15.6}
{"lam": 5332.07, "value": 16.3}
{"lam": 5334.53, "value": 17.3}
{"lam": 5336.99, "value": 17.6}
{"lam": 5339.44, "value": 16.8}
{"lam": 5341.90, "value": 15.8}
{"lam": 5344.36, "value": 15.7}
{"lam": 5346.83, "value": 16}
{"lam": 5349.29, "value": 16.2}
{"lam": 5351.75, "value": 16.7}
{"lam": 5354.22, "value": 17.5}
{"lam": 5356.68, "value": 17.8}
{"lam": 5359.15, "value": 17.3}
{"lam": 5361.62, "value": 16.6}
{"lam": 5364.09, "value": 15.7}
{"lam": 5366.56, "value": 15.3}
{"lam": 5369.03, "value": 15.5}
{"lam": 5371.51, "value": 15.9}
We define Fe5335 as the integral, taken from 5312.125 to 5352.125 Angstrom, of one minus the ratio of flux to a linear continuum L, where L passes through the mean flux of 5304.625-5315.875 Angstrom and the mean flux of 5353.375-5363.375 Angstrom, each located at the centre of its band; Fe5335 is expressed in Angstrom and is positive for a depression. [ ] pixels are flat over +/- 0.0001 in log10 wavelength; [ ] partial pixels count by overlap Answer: 1.6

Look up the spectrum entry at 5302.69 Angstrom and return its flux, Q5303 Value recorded 16.8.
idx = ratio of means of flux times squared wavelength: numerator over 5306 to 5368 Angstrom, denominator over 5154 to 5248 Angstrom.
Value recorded 1.2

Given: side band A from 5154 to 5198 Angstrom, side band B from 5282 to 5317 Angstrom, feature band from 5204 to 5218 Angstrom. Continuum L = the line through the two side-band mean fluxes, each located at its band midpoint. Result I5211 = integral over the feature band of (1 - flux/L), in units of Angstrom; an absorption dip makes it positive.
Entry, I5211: 0.2 Angstrom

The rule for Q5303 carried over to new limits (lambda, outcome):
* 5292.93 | 16.7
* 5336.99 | 17.6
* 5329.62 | 15.6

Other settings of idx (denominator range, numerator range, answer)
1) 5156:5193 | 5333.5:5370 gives 1.30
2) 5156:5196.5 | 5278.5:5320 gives 1.24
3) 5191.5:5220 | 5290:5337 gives 1.19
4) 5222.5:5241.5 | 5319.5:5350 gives 1.08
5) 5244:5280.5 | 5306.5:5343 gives 1.12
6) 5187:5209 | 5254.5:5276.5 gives 1.08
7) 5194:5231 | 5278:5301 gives 1.12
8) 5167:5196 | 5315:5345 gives 1.28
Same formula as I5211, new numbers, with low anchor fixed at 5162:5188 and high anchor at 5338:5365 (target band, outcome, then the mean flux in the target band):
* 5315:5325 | 0.17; 15.7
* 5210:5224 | -1.19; 15.2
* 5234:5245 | -1.30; 16.2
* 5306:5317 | -0.35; 16.3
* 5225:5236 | -0.91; 15.5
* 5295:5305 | -0.63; 16.6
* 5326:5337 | -0.11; 16.3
